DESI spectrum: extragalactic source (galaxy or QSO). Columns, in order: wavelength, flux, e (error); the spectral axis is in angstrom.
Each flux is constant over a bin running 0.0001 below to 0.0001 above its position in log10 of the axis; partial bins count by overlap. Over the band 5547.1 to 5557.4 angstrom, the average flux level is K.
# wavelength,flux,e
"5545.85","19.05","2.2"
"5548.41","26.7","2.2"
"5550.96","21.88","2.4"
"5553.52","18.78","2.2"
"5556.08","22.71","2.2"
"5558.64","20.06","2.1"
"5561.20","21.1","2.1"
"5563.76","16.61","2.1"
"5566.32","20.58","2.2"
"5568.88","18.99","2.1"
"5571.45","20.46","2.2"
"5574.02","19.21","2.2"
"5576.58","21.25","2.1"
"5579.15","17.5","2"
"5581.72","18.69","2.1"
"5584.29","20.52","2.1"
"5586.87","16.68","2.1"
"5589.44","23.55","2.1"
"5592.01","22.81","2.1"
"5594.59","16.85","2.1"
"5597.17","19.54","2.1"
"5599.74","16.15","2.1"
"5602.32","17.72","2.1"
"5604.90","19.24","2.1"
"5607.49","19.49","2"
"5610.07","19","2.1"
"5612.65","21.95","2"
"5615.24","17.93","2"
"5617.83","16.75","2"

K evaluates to 22.5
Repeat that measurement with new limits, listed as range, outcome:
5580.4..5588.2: 18.6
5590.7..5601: 18.9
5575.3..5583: 19.2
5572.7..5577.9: 20.2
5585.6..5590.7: 20.1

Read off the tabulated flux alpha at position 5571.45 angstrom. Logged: 20.46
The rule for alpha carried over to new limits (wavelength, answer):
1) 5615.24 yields 17.93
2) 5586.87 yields 16.68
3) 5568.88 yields 18.99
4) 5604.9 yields 19.24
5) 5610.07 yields 19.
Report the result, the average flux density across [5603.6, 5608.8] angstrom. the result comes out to 19.3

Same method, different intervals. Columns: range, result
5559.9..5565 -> 18.9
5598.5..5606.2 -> 17.7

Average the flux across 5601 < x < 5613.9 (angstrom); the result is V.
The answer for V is 19.5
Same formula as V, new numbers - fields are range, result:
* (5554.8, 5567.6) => 20.2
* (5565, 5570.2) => 19.8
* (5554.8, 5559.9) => 21.4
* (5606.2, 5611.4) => 19.3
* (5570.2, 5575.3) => 19.8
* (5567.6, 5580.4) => 19.5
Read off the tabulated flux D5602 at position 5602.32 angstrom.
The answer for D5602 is 17.72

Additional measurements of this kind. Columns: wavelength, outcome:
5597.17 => 19.54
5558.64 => 20.06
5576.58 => 21.25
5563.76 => 16.61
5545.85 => 19.05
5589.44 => 23.55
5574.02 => 19.21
